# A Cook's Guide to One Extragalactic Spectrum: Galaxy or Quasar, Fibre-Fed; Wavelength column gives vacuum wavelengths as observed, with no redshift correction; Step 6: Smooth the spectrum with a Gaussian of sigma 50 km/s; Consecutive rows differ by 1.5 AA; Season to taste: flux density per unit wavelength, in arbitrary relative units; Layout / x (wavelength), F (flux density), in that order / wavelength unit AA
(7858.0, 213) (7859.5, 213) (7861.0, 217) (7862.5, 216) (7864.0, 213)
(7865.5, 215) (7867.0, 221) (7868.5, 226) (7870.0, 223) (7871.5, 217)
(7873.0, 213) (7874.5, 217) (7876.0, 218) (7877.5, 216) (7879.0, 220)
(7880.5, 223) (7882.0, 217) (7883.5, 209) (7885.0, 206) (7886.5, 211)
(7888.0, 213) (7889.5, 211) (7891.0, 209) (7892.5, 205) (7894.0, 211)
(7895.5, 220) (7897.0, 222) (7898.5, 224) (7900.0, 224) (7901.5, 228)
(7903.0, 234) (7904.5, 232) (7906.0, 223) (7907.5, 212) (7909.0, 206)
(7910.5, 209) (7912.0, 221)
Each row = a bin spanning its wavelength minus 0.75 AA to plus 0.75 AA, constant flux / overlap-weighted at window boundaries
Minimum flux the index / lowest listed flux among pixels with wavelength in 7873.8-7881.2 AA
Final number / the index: 216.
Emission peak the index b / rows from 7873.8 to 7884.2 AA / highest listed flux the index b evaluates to 223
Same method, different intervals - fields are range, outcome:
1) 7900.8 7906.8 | 234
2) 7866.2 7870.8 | 226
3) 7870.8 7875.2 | 217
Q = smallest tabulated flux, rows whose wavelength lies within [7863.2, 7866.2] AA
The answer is 213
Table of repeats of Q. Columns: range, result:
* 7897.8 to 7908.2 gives 212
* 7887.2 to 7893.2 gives 205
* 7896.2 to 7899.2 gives 222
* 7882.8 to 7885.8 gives 206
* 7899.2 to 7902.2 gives 224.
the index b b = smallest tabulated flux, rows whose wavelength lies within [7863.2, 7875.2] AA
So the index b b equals 213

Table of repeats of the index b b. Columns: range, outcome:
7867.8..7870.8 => 223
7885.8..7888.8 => 211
